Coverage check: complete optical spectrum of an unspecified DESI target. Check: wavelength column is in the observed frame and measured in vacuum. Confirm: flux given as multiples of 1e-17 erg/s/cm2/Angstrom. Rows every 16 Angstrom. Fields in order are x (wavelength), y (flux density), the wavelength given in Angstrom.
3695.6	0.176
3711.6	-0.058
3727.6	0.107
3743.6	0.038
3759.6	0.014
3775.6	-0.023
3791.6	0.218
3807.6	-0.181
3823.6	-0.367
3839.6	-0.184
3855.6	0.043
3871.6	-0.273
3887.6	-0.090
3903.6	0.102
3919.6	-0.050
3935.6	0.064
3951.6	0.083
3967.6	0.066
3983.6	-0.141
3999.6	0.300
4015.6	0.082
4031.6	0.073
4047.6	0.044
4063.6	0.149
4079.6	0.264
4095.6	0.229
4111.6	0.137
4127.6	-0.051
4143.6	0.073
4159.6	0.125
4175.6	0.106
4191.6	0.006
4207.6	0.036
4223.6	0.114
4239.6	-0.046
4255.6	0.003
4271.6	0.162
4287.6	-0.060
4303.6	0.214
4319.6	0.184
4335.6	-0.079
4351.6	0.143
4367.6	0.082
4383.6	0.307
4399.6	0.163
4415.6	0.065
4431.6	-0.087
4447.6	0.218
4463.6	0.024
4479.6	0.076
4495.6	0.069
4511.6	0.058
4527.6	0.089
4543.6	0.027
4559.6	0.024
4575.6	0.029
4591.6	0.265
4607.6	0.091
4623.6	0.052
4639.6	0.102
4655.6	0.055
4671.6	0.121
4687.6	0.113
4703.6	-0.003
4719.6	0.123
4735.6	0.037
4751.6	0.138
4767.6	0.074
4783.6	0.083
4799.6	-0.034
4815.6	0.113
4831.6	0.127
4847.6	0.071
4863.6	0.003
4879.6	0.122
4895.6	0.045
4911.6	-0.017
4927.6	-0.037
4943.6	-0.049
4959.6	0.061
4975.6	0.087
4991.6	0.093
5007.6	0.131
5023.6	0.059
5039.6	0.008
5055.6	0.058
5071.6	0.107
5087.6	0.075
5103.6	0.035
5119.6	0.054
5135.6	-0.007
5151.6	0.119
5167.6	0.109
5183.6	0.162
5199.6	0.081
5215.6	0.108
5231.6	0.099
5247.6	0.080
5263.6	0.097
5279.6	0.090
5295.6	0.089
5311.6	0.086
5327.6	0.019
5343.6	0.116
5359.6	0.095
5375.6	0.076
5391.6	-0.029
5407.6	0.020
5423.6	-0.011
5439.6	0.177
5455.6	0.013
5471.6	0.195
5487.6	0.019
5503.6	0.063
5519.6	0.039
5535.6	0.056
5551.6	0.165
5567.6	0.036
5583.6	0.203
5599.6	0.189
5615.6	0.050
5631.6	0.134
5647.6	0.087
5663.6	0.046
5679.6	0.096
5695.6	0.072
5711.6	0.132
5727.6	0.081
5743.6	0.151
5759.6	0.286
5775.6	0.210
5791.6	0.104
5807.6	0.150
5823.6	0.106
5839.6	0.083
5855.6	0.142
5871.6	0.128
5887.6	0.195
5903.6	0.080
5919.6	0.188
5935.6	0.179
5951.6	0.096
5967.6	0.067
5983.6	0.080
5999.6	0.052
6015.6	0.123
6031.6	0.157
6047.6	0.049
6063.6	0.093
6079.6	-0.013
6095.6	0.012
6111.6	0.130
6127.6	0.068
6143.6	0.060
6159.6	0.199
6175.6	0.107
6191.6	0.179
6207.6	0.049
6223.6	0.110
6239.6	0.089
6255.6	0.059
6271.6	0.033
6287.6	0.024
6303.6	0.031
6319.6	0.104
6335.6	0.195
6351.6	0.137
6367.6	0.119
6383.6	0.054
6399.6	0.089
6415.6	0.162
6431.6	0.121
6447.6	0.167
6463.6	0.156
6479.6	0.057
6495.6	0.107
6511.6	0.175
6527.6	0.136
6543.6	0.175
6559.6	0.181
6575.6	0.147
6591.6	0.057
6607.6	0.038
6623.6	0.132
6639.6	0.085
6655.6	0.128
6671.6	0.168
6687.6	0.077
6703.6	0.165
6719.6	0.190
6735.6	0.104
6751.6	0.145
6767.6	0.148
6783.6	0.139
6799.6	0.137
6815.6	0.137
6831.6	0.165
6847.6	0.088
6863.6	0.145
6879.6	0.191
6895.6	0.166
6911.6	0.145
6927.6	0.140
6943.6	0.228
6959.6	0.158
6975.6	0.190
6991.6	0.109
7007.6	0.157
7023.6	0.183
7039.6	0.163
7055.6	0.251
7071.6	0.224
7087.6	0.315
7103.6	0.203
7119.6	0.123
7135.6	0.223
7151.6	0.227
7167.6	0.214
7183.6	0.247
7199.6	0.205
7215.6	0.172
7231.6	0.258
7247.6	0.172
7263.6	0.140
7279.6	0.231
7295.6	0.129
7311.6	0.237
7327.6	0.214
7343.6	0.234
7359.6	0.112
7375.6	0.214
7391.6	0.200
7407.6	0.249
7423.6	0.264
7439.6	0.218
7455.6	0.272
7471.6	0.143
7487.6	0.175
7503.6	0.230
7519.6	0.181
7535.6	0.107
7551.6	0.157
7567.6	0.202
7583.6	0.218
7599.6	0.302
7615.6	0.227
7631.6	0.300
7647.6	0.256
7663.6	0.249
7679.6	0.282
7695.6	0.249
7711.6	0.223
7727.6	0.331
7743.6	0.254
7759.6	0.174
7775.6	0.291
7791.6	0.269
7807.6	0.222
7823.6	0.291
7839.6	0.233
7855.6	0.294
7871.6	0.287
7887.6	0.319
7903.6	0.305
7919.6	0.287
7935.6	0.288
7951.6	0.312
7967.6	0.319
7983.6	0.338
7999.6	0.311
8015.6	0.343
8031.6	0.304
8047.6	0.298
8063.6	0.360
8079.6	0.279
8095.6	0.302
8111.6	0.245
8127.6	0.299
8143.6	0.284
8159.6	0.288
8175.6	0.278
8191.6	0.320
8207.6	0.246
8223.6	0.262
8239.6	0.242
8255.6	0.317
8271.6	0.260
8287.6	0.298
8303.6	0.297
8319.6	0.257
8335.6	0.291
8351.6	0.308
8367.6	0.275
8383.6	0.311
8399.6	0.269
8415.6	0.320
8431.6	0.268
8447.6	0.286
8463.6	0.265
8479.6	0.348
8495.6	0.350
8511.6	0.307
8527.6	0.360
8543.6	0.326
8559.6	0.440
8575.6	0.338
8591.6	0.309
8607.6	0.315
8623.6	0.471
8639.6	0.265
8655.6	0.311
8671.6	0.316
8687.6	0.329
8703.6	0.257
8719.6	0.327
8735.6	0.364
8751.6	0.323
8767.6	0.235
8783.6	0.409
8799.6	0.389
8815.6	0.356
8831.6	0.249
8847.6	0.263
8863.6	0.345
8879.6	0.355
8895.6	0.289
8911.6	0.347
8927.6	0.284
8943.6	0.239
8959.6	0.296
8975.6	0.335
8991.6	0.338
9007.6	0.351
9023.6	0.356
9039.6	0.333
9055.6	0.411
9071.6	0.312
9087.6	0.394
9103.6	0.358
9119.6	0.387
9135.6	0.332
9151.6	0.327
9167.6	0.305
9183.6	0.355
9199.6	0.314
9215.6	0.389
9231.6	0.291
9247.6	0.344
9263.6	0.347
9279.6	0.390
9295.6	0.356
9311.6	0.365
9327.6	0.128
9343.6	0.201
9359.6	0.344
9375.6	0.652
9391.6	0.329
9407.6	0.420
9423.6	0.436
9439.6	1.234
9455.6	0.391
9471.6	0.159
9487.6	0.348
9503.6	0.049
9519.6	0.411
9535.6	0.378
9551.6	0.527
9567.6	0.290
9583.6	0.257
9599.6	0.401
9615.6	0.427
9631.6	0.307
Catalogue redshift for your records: 0.90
